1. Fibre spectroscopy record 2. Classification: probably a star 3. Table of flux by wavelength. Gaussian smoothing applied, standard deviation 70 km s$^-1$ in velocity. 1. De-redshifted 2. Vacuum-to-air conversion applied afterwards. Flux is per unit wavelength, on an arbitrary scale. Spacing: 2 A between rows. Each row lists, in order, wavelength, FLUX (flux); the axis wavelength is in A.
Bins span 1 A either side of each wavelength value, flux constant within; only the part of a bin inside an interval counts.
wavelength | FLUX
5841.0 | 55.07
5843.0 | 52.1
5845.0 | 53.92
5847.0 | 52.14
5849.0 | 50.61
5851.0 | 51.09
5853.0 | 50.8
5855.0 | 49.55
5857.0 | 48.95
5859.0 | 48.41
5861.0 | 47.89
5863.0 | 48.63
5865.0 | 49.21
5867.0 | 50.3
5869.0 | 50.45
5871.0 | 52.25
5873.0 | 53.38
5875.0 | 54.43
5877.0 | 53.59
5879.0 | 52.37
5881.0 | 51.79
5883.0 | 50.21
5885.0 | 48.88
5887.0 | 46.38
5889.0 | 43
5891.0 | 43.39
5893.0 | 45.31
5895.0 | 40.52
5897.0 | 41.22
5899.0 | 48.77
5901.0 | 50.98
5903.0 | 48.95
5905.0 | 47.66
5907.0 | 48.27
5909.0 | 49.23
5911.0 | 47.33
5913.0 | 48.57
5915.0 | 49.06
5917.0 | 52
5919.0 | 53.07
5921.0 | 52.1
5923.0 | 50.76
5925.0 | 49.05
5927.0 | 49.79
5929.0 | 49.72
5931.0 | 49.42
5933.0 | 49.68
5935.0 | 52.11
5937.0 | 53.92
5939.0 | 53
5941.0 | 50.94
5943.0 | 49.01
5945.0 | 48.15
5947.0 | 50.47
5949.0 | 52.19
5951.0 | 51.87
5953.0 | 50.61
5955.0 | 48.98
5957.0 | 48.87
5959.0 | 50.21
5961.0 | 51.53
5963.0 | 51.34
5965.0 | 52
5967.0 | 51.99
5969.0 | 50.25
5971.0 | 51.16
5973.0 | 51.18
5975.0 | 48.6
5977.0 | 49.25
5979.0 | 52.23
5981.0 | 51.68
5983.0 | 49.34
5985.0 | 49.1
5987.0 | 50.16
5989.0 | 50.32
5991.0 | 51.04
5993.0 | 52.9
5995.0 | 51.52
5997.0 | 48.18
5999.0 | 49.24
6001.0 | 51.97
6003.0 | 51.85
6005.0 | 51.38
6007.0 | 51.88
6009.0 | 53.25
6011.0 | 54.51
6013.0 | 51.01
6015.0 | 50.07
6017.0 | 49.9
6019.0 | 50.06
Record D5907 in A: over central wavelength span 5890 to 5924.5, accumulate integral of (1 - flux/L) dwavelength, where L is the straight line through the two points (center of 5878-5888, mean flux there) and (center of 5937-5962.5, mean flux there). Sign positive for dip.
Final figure 1.4 A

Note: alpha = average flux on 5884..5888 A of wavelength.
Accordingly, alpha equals 47.6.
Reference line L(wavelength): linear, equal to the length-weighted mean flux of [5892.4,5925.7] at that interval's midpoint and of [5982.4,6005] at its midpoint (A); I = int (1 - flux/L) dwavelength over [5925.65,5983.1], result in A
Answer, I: -1.28 A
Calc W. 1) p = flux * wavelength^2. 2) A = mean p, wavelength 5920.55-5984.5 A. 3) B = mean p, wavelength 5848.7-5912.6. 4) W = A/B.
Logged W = 1.06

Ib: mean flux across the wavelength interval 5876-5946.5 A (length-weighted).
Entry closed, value 49.1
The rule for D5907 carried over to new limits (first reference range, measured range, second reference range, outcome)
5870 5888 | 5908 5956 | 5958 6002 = 0.6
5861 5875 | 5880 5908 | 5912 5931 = 2.1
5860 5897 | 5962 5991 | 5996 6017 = 0.0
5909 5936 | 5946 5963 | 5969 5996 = -0.1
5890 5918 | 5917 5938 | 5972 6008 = -1.2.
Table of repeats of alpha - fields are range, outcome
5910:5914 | 48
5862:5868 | 49.4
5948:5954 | 51.6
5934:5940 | 53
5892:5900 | 44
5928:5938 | 51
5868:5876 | 52.6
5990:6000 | 50.6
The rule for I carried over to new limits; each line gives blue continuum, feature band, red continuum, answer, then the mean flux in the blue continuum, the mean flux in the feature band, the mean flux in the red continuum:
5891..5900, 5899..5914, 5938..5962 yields -1.2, 43.9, 48.7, 50.5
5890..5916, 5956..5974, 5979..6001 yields -0.5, 46.9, 50.9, 50.5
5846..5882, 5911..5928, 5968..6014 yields 0.2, 50.9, 50.4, 51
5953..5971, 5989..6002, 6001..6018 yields 0.2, 50.7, 50.8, 51.7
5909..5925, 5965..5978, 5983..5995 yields 0.0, 50.3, 50.5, 50.7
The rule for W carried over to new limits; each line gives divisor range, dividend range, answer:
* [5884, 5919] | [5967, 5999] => 1.10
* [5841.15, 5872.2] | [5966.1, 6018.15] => 1.05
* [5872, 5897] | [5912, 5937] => 1.06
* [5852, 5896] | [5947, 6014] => 1.08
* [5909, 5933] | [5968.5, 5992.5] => 1.03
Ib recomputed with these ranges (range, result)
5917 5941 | 51.2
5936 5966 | 50.9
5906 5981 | 50.5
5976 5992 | 50.4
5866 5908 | 48.7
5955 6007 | 50.7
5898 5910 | 49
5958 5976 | 50.9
